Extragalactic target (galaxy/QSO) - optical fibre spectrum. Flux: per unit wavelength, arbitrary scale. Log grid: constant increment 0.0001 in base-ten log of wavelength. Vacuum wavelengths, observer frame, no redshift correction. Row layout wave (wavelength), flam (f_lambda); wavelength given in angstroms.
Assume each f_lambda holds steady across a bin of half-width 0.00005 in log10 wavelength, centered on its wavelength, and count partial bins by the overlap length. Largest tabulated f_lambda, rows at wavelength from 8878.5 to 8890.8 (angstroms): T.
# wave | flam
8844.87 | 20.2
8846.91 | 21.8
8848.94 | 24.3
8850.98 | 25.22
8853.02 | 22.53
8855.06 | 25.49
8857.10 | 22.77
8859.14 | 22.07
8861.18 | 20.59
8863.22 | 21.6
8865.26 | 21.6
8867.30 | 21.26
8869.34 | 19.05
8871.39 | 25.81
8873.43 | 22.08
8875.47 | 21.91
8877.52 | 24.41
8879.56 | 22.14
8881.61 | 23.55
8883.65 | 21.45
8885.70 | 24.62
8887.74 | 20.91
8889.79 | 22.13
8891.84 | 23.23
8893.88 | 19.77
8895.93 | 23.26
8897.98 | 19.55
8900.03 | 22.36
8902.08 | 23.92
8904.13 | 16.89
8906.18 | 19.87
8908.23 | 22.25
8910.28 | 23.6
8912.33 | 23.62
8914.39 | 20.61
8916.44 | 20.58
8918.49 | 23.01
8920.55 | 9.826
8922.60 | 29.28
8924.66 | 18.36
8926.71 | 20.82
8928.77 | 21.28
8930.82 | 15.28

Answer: 24.62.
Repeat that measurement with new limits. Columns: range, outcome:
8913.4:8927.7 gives 29.28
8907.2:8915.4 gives 23.62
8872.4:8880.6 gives 24.41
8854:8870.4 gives 25.49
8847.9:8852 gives 25.22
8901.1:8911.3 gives 23.92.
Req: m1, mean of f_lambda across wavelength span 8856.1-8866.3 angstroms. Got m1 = 21.7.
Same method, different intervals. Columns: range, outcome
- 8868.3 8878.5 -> 22.6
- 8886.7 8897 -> 21.9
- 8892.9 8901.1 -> 21.2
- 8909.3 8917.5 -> 22.1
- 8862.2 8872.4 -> 21.9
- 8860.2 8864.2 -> 21.1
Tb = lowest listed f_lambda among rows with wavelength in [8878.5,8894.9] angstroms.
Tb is 19.77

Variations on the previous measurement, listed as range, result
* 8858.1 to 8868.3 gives 20.59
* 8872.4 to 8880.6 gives 21.91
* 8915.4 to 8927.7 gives 9.826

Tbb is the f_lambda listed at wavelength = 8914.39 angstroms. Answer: 20.61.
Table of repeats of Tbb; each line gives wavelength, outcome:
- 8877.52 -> 24.41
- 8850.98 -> 25.22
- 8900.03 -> 22.36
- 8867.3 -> 21.26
